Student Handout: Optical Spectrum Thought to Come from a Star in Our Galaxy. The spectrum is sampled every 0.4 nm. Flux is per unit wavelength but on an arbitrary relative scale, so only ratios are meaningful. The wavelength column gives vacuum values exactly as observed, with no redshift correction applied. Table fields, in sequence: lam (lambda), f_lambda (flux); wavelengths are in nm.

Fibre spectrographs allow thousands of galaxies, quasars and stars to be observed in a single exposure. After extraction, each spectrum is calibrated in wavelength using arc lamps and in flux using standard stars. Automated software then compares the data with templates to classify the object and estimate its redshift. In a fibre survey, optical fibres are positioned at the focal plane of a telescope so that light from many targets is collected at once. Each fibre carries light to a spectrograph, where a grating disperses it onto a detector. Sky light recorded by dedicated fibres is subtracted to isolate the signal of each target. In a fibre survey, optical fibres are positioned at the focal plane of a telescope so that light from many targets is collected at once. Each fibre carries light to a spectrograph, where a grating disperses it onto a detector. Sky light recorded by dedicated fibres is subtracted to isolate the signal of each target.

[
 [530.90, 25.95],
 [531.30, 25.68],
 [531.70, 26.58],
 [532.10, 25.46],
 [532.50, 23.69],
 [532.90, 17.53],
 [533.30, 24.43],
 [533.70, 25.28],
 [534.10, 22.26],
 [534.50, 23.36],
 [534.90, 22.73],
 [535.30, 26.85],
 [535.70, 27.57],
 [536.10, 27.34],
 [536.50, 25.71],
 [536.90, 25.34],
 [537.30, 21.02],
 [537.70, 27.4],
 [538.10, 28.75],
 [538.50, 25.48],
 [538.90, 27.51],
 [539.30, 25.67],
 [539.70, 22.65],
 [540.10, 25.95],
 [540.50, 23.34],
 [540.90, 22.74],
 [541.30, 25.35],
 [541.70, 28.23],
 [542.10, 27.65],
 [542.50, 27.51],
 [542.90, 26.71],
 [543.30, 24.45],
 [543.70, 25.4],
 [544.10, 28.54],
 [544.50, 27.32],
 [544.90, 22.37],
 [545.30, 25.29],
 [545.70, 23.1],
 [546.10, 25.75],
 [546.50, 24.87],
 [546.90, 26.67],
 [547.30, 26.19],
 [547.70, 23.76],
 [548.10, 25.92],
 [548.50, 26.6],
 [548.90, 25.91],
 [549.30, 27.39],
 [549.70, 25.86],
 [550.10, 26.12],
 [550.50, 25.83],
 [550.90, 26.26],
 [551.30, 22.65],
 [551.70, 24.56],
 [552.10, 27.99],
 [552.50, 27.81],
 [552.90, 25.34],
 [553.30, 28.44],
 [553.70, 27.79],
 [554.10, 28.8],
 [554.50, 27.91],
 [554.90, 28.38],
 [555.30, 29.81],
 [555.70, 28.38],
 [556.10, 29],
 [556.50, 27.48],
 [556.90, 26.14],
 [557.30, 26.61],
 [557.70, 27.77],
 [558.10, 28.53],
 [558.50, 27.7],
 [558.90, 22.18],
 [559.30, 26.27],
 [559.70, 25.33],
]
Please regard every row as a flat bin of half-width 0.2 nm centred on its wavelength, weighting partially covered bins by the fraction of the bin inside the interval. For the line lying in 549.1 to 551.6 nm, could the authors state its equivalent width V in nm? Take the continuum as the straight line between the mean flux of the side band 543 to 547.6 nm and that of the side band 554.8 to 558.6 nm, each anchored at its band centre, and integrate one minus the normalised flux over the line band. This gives 0.09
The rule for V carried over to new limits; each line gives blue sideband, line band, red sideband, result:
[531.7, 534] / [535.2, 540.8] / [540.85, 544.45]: -0.14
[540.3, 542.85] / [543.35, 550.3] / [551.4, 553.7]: 0.16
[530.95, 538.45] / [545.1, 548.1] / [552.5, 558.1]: 0.16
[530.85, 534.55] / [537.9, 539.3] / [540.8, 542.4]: -0.08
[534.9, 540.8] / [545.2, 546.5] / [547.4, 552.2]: 0.05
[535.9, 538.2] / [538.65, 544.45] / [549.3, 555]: 0.04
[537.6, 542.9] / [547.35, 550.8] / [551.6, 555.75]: 0.16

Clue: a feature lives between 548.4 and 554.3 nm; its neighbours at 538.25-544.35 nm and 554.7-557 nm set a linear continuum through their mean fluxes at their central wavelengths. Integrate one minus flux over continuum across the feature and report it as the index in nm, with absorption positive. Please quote 0.225 nm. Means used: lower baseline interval 25.8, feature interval 26.5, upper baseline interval 28.3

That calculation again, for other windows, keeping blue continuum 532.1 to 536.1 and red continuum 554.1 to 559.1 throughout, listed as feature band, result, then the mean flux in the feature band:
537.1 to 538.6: -0.065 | 25.7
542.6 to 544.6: -0.078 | 26.5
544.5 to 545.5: 0.046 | 24.5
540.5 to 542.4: -0.047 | 25.8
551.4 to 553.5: 0.021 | 26.6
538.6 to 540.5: -0.028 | 25.2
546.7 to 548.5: 0.027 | 25.7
